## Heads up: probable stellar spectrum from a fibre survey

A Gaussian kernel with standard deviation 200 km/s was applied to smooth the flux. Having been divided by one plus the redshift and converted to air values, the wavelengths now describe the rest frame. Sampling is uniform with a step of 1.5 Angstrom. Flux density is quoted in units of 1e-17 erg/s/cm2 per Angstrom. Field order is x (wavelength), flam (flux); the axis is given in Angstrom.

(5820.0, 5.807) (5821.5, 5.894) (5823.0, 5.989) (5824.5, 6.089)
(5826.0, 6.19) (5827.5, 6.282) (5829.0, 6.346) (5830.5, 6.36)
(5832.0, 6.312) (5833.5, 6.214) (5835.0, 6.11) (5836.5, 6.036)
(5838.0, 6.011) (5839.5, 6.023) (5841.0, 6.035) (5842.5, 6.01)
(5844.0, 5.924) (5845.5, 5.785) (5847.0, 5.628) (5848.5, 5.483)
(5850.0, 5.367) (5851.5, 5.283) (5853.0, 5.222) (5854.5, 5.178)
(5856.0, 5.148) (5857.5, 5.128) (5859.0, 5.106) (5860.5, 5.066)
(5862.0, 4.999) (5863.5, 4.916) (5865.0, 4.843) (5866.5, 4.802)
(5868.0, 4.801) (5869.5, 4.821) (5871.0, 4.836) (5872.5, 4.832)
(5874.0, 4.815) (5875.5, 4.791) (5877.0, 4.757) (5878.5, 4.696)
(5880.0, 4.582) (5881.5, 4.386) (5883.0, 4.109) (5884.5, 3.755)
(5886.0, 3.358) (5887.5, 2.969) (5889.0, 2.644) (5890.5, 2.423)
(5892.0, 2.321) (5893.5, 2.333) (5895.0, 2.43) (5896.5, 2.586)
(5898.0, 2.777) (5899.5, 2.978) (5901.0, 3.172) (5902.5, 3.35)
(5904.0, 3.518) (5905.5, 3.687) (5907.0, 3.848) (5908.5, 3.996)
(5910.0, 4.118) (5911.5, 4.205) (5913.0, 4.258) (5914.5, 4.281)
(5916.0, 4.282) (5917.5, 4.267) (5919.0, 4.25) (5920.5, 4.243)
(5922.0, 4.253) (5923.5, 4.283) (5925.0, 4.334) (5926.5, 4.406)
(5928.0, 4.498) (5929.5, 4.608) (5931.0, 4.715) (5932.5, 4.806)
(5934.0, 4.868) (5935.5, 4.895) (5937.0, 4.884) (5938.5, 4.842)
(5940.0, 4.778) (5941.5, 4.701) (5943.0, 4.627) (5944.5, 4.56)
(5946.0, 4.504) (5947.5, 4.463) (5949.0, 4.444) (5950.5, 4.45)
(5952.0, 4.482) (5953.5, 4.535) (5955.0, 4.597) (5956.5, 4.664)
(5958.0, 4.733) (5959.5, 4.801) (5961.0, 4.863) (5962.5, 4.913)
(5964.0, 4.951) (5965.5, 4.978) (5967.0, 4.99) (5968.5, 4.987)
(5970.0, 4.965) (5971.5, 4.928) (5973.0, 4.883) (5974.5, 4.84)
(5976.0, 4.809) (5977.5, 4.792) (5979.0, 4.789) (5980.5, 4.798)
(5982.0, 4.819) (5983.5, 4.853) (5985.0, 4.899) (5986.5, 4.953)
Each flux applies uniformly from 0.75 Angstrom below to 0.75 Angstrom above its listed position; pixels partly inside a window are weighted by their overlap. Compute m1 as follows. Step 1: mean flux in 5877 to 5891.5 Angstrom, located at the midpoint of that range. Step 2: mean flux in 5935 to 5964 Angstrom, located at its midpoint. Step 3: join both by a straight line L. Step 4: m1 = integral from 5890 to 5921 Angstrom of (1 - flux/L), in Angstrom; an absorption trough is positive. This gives 4.2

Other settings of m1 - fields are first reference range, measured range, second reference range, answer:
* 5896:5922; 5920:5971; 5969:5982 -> -3.58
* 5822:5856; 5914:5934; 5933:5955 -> 1.87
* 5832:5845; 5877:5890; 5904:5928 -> 2.97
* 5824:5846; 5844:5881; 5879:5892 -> -3.20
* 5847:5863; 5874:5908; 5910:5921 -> 8.68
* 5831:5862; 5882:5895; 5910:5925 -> 4.98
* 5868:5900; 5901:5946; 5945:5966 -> -1.01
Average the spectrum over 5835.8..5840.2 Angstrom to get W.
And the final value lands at 6.02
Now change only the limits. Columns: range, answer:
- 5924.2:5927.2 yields 4.37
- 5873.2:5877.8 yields 4.79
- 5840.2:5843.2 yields 6.02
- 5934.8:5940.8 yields 4.85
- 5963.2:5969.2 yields 4.98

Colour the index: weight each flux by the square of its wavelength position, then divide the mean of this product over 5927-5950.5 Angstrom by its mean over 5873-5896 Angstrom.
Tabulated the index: 1.31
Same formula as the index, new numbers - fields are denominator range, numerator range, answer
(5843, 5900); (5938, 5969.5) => 1.11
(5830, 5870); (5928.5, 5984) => 0.90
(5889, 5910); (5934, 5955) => 1.54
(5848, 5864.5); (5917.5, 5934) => 0.88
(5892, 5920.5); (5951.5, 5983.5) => 1.38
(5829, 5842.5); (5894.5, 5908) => 0.53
